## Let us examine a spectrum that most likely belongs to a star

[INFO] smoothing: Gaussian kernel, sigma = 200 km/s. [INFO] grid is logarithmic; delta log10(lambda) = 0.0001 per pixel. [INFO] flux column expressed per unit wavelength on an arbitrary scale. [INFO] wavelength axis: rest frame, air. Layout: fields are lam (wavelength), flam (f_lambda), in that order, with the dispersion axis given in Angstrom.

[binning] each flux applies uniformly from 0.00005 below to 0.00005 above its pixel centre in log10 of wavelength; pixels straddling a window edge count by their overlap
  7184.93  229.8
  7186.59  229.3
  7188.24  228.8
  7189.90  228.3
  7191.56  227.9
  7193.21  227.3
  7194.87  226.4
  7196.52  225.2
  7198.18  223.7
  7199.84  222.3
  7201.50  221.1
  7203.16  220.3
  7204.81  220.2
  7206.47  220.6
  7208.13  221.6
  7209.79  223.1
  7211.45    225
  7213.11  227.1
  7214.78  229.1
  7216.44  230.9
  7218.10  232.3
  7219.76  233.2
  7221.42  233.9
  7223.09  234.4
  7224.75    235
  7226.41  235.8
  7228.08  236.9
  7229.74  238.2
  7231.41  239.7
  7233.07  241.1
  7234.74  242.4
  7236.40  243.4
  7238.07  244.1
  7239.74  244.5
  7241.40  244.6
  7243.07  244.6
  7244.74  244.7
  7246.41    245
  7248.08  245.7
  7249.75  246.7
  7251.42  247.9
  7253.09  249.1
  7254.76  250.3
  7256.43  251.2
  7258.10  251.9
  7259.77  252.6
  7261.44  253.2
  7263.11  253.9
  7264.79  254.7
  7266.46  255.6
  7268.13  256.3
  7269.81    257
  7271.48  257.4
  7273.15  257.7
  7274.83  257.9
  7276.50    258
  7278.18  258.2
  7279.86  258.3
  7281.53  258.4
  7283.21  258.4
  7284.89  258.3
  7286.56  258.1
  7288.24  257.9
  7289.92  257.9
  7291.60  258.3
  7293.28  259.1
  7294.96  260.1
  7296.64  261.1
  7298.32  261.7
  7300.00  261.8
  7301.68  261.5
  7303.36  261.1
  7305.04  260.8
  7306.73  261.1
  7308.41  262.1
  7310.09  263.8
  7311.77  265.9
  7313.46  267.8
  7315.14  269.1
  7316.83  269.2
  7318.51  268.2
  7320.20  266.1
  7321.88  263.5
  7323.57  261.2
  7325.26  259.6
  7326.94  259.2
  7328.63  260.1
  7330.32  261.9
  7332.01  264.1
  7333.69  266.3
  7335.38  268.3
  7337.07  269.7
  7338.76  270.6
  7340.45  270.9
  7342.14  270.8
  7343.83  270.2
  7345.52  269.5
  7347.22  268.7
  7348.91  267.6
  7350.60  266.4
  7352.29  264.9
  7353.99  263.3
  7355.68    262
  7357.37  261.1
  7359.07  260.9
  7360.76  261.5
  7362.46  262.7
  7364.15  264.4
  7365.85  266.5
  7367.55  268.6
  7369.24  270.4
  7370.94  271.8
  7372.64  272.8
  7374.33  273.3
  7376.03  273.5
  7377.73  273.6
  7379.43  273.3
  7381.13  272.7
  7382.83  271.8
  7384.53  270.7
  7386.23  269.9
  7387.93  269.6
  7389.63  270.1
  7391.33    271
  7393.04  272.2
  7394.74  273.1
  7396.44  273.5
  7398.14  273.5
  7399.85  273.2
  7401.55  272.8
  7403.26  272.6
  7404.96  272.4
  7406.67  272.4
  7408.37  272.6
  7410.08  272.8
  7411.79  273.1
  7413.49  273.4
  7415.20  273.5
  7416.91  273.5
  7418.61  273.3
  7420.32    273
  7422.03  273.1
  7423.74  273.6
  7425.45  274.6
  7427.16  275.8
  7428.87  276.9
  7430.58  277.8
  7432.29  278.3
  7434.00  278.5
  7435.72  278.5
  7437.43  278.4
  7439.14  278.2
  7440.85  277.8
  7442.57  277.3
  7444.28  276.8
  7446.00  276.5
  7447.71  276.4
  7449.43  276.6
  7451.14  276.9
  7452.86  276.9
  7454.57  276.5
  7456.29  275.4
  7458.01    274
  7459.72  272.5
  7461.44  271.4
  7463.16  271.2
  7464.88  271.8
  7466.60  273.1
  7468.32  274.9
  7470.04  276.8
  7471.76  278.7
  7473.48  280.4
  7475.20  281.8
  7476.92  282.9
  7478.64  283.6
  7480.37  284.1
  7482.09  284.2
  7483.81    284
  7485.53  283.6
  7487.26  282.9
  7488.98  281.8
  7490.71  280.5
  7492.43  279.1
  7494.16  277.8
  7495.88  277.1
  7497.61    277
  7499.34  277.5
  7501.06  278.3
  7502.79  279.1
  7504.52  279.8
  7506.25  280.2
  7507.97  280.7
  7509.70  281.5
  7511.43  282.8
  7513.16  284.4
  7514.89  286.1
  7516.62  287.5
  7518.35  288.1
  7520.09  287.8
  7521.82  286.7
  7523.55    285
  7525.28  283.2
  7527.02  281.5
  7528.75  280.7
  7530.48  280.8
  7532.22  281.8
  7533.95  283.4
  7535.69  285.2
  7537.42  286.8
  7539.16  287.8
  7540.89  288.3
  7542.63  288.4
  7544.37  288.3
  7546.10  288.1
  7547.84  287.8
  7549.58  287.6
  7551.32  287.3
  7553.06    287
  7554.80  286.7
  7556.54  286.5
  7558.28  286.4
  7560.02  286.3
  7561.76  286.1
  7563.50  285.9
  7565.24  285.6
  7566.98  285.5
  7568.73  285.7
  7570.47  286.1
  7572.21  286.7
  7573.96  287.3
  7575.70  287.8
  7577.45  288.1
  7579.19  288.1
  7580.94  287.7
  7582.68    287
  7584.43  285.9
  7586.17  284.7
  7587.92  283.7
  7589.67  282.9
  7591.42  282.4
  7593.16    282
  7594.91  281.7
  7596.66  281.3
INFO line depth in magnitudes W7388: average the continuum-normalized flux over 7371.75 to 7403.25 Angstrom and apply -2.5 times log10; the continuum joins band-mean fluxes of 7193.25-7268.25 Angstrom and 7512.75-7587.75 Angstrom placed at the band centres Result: -0.043 mag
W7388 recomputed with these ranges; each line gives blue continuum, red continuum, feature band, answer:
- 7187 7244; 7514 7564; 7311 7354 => -0.06 mag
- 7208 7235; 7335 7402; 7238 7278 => -0.04 mag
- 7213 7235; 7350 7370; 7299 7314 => -0.04 mag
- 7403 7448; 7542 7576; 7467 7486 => -0.01 mag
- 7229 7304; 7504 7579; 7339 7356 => -0.02 mag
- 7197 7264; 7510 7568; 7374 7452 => -0.03 mag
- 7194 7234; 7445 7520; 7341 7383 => -0.05 mag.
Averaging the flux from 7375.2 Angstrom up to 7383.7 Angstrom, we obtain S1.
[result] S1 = 273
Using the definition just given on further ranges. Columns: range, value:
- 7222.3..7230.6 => 236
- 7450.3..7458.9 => 276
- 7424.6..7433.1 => 277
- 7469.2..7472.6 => 278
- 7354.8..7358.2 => 262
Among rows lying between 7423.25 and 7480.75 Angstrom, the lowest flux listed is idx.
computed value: 271.2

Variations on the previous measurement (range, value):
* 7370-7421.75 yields 269.6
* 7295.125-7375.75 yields 259.2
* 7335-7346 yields 268.3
